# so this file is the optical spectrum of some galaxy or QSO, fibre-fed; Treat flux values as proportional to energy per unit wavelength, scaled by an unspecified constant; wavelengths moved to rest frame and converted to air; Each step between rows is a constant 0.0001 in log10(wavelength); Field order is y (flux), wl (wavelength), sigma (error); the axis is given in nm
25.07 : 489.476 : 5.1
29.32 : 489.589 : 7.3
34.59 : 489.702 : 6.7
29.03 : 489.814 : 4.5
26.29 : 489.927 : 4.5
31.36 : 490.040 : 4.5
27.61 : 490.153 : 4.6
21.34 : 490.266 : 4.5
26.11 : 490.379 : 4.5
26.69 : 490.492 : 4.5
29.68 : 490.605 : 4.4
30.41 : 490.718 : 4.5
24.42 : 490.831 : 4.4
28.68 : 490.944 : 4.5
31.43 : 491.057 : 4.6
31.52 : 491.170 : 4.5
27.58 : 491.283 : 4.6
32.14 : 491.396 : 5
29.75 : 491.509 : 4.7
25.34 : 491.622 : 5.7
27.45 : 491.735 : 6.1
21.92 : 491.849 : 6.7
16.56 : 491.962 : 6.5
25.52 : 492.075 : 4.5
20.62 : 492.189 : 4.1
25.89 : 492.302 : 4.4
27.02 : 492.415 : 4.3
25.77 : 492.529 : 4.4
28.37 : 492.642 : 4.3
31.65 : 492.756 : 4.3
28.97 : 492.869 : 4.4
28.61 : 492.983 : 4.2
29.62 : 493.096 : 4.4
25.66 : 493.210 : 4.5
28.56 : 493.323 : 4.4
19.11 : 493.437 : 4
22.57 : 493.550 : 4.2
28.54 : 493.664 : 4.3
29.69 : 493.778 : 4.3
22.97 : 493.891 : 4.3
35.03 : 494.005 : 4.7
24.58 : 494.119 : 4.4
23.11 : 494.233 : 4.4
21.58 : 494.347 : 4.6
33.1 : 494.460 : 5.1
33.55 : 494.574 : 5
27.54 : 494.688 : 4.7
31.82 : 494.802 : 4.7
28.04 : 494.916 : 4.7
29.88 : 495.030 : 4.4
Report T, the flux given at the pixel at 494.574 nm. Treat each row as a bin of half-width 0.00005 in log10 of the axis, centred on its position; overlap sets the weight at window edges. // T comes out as 33.55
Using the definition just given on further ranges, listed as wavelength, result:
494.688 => 27.54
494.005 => 35.03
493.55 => 22.57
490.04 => 31.36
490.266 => 21.34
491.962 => 16.56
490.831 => 24.42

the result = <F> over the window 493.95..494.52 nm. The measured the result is 27.5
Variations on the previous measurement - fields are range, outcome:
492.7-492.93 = 30.3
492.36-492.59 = 26.4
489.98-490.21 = 29.4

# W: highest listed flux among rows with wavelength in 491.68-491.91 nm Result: 27.45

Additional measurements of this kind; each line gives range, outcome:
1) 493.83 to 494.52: 35.03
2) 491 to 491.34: 31.52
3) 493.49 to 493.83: 29.69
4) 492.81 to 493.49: 29.62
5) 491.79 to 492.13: 25.52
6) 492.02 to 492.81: 31.65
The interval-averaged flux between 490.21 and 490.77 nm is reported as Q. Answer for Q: 26.8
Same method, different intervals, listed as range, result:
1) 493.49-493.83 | 26.8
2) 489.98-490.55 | 26.6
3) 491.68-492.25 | 22.4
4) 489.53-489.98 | 29.8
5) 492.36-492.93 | 28.3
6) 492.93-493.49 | 26.4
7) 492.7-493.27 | 28.9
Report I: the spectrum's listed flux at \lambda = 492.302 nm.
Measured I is 25.89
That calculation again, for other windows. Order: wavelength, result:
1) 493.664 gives 28.54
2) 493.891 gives 22.97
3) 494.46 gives 33.1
